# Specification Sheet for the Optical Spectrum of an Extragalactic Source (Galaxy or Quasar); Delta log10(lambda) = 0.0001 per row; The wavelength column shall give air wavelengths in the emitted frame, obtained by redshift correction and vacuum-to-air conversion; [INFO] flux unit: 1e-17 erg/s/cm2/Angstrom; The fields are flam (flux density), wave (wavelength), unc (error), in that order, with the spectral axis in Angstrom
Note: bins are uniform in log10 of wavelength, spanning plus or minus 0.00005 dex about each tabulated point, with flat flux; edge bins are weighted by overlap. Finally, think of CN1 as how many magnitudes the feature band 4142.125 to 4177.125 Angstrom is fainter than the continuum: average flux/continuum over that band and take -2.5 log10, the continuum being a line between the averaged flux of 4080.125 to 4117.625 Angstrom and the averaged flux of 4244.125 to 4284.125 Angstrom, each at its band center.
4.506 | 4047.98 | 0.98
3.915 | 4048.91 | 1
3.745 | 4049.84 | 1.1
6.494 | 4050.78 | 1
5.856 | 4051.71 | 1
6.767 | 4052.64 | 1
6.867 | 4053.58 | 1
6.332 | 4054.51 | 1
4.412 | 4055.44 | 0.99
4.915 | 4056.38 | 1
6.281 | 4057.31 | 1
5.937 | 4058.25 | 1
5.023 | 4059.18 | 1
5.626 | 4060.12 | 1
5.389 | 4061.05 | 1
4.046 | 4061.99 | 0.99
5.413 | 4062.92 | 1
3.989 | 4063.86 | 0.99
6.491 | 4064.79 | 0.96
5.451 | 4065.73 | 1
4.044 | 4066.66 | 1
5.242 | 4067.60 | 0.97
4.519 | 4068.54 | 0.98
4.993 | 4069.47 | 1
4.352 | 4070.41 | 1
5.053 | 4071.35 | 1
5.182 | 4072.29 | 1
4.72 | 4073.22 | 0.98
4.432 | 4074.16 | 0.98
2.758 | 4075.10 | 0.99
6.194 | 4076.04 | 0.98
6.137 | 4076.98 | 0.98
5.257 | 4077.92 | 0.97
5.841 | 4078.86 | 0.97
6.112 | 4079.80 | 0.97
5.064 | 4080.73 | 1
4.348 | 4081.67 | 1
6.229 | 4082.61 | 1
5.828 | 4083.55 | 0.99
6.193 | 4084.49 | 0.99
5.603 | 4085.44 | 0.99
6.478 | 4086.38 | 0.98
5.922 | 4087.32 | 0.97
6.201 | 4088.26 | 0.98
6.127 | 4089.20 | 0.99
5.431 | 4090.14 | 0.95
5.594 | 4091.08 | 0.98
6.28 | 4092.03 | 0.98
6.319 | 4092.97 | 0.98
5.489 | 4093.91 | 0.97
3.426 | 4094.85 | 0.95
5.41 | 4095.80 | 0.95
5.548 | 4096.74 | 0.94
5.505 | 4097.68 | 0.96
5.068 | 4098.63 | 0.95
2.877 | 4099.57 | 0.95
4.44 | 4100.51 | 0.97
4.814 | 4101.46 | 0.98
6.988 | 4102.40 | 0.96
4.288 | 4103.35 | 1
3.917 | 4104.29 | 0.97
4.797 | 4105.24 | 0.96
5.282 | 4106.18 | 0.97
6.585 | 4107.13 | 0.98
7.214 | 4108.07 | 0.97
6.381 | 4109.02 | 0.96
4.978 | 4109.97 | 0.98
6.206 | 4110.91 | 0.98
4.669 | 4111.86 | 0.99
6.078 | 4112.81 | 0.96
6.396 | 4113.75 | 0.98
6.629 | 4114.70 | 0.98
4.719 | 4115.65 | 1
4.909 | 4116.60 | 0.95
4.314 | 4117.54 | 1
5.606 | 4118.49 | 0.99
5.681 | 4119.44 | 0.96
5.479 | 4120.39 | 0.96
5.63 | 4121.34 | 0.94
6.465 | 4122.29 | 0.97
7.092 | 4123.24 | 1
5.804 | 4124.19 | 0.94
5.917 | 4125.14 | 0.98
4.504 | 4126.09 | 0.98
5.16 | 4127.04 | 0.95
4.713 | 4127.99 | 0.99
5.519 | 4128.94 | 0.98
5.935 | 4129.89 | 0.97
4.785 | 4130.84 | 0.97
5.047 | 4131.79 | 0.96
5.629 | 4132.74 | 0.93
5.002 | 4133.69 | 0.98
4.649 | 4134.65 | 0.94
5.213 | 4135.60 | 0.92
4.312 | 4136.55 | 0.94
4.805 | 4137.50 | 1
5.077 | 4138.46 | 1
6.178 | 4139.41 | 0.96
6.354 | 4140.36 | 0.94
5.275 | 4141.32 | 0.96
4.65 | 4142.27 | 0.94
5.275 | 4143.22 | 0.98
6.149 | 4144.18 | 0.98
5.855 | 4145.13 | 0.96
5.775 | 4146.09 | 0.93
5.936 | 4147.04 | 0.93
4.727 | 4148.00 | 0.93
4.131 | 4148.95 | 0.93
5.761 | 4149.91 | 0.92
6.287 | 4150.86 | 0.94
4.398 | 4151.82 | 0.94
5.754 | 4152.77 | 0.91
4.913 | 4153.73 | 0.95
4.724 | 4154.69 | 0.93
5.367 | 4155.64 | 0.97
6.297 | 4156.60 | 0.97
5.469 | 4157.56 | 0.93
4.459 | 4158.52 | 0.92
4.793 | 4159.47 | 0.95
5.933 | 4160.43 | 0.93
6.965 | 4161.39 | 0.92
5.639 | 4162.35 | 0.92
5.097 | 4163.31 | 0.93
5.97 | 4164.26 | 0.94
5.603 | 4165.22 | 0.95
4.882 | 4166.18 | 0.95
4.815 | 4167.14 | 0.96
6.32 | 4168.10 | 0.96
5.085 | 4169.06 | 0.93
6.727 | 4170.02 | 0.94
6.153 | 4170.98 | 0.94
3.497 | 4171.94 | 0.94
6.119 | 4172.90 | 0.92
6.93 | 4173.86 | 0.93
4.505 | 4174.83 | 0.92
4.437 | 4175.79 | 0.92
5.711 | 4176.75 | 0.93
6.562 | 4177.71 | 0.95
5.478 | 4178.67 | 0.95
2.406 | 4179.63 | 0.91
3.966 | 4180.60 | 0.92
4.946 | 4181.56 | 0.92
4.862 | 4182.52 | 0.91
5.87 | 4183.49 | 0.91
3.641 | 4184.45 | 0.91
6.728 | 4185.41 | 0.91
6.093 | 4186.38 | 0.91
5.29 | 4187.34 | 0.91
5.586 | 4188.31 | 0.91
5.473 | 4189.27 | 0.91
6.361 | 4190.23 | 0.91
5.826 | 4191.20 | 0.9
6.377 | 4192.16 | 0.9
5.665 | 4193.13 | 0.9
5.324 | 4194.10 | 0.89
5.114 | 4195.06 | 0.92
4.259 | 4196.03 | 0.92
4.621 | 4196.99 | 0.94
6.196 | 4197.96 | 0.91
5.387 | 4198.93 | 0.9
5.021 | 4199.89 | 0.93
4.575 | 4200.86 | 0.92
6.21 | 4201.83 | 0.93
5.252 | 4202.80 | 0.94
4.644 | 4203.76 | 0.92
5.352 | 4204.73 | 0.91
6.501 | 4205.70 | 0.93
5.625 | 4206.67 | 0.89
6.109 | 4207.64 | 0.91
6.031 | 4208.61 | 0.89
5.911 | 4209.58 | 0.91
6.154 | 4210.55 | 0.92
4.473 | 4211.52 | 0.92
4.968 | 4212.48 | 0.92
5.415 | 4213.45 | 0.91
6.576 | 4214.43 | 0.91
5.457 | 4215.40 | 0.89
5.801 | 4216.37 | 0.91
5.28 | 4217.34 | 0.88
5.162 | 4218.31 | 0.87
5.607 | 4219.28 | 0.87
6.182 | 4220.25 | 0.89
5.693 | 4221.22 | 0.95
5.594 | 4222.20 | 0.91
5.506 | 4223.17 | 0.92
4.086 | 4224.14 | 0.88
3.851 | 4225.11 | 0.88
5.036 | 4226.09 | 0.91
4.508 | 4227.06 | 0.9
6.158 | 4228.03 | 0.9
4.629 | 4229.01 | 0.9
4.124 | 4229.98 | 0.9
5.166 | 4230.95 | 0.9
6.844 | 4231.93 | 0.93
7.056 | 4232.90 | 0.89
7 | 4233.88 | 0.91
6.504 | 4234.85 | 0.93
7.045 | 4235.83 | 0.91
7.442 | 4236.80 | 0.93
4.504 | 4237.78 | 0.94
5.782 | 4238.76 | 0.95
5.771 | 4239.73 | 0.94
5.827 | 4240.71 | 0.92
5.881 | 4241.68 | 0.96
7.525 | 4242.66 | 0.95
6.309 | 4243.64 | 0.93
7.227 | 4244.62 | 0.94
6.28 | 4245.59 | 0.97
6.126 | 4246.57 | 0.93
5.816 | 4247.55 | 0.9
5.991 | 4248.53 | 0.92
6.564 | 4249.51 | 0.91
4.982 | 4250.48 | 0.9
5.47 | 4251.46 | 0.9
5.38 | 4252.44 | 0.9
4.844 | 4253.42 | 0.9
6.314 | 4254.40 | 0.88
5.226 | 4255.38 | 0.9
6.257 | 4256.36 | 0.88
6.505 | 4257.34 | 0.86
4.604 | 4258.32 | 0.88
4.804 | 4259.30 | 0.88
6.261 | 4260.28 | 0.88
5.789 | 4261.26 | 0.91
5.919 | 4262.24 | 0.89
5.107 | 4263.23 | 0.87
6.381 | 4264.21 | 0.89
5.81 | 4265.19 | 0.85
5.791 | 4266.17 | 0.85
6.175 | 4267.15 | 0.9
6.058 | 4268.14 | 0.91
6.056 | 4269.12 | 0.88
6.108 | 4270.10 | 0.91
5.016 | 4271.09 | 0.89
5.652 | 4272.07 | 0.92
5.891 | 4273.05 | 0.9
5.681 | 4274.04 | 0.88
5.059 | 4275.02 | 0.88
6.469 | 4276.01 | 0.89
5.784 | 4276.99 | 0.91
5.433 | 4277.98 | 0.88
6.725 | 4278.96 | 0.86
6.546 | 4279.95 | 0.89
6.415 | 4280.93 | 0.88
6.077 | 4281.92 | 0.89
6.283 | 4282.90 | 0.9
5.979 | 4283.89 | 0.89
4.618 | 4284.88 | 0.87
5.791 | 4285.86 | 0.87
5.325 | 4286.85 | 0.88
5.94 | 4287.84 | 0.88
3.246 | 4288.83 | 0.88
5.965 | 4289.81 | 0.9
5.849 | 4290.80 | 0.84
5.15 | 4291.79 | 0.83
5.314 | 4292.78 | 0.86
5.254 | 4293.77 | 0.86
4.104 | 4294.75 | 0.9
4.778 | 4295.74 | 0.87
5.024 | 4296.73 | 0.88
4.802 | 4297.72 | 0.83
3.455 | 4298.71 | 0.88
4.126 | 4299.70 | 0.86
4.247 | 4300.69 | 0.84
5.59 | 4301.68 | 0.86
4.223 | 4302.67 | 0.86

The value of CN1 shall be 0.04 mag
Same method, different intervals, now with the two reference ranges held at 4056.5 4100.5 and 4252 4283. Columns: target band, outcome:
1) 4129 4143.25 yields 0.05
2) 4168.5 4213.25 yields 0.04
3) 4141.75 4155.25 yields 0.03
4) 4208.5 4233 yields 0.06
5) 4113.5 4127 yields -0.04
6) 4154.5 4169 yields 0.00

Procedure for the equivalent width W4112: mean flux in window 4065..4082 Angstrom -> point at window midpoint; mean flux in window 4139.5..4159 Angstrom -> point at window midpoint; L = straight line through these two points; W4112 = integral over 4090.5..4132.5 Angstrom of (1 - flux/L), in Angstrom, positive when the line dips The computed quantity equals -1.7 Angstrom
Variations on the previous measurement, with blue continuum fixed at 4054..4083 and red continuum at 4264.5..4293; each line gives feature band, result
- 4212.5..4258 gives -1.3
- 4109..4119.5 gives -0.4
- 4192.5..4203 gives 0.5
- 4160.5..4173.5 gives -0.5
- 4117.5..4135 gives -0.4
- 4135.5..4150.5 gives 0.0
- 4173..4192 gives 0.5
